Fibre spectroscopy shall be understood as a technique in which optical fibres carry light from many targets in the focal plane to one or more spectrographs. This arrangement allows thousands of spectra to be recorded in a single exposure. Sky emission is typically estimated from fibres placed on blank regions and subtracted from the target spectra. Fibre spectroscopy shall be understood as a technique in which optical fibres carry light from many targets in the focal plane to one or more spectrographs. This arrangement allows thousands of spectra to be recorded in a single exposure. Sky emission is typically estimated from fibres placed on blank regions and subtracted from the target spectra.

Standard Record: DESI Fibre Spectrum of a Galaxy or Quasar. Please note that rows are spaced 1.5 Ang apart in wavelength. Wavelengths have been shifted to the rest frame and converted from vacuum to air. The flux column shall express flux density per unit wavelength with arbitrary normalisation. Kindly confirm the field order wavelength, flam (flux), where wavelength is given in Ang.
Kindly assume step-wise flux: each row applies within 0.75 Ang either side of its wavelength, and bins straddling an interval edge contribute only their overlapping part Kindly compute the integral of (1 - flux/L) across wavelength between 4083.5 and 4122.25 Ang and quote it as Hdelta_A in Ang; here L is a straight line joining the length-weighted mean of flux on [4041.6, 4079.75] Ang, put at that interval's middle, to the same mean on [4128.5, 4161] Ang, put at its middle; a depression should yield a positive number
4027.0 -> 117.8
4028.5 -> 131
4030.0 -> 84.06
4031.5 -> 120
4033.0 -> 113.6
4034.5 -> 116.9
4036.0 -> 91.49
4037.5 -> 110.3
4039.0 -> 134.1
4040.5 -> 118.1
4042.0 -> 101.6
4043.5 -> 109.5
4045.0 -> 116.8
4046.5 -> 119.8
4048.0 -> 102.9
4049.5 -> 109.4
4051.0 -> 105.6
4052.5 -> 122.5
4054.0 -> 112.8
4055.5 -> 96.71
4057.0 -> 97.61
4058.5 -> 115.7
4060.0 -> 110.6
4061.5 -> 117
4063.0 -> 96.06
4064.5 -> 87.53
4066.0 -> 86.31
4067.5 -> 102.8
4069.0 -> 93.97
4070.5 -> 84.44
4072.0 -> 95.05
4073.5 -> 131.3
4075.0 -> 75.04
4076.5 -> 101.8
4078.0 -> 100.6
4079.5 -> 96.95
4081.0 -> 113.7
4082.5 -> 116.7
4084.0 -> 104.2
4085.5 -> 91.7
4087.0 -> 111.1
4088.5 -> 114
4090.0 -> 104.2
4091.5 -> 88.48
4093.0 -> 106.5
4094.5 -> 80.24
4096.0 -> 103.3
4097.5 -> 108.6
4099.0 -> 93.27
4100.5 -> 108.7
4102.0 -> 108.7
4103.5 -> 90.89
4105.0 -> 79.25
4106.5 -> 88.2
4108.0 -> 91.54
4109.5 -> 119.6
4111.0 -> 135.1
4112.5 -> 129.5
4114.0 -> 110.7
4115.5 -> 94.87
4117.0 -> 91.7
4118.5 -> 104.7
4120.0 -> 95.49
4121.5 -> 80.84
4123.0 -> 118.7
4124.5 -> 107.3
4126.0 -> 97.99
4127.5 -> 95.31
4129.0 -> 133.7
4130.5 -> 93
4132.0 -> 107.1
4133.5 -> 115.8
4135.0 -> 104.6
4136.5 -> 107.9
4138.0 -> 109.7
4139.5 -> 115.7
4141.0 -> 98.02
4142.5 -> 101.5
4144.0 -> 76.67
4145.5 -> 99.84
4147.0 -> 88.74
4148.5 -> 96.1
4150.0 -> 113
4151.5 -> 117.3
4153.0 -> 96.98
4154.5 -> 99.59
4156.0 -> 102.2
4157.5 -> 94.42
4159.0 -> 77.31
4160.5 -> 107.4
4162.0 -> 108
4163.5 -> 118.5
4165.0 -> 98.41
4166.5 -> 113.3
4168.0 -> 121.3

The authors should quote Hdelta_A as 0.6 Ang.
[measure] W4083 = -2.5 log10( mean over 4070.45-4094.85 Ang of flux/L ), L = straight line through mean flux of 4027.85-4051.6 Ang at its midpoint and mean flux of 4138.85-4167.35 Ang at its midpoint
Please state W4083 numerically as 0.06 mag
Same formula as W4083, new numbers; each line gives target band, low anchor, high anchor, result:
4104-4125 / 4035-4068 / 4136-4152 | 0.005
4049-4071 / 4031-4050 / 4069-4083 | 0.038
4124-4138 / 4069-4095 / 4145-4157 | -0.059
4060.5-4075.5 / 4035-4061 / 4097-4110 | 0.091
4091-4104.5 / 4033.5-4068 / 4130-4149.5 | 0.063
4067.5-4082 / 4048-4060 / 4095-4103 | 0.067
